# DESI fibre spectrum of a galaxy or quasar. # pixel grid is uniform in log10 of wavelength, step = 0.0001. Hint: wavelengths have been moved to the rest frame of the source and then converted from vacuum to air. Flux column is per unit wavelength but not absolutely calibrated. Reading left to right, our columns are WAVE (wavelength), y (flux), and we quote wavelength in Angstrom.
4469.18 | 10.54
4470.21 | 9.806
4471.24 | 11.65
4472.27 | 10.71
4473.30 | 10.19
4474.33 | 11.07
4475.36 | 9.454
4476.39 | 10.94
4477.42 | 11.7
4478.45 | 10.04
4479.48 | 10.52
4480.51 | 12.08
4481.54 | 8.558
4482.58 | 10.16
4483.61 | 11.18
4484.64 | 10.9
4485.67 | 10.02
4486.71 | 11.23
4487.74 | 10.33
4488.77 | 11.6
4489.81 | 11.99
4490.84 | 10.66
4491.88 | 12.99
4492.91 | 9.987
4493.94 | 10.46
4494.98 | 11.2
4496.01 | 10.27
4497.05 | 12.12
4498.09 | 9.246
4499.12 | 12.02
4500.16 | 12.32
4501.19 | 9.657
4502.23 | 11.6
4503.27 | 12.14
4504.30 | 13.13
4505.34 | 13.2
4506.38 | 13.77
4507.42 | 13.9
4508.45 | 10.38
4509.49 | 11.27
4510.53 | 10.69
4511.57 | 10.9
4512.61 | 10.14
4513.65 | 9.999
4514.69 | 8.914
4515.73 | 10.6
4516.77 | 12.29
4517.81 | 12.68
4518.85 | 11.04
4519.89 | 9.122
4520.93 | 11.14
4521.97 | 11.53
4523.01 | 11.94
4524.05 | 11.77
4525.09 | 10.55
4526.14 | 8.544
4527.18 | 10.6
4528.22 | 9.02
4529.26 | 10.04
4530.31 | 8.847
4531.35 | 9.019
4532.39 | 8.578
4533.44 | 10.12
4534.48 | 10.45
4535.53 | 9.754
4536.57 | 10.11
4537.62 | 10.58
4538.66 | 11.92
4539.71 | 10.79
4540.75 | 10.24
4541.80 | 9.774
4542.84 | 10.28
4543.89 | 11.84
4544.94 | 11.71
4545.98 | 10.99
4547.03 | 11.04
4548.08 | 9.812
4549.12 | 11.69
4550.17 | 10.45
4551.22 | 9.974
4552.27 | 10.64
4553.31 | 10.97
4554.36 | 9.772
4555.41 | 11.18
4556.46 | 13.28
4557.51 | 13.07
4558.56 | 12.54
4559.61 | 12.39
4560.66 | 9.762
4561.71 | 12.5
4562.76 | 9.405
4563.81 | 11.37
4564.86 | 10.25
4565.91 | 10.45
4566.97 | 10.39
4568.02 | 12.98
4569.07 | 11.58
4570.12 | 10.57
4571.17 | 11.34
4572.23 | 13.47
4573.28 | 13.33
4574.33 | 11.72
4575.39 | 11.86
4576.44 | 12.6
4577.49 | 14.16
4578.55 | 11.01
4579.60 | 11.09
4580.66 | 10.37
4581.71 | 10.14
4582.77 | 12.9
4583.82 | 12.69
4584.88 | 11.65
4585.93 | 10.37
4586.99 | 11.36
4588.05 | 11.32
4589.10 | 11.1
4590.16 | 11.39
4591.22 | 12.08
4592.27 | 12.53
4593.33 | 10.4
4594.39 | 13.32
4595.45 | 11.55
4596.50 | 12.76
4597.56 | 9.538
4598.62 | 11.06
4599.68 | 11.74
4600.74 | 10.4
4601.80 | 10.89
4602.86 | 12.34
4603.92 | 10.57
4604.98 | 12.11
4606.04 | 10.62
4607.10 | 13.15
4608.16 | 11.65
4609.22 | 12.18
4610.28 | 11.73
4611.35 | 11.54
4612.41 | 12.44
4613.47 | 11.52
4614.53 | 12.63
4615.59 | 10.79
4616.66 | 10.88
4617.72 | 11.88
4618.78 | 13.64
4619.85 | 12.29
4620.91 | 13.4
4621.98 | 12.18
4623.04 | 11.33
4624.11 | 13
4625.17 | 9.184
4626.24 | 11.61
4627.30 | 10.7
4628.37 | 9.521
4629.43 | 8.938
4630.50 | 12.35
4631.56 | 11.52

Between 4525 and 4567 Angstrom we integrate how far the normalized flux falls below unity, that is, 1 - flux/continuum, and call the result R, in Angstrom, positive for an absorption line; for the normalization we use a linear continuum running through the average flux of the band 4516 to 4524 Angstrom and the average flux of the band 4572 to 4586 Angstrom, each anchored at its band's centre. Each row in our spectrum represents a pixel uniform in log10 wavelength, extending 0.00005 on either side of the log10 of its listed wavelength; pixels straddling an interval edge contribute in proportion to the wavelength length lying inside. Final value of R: 3.8 Angstrom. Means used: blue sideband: 11.4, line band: 10.6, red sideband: 12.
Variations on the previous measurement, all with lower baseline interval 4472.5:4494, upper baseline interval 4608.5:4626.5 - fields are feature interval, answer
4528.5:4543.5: 1.6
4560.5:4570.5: 0.4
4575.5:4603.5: 0.2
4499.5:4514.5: -0.9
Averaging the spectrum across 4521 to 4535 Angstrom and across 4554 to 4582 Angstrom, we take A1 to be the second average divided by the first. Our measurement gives 1.15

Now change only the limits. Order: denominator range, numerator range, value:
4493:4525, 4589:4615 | 1.03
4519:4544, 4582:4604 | 1.12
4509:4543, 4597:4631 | 1.10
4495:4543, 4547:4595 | 1.06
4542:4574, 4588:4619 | 1.03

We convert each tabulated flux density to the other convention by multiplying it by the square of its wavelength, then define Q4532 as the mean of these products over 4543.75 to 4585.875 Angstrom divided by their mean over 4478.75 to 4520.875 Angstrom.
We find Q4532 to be 1.06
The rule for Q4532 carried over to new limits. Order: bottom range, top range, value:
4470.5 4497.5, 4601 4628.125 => 1.15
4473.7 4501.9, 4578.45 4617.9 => 1.12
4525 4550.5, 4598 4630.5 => 1.16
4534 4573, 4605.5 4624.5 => 1.12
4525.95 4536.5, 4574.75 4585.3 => 1.27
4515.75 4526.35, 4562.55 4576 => 1.06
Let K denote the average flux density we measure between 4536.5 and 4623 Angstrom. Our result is 11.5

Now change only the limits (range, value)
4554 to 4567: 11.3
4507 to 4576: 10.9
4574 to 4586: 11.8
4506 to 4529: 10.9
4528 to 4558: 10.6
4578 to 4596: 11.5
